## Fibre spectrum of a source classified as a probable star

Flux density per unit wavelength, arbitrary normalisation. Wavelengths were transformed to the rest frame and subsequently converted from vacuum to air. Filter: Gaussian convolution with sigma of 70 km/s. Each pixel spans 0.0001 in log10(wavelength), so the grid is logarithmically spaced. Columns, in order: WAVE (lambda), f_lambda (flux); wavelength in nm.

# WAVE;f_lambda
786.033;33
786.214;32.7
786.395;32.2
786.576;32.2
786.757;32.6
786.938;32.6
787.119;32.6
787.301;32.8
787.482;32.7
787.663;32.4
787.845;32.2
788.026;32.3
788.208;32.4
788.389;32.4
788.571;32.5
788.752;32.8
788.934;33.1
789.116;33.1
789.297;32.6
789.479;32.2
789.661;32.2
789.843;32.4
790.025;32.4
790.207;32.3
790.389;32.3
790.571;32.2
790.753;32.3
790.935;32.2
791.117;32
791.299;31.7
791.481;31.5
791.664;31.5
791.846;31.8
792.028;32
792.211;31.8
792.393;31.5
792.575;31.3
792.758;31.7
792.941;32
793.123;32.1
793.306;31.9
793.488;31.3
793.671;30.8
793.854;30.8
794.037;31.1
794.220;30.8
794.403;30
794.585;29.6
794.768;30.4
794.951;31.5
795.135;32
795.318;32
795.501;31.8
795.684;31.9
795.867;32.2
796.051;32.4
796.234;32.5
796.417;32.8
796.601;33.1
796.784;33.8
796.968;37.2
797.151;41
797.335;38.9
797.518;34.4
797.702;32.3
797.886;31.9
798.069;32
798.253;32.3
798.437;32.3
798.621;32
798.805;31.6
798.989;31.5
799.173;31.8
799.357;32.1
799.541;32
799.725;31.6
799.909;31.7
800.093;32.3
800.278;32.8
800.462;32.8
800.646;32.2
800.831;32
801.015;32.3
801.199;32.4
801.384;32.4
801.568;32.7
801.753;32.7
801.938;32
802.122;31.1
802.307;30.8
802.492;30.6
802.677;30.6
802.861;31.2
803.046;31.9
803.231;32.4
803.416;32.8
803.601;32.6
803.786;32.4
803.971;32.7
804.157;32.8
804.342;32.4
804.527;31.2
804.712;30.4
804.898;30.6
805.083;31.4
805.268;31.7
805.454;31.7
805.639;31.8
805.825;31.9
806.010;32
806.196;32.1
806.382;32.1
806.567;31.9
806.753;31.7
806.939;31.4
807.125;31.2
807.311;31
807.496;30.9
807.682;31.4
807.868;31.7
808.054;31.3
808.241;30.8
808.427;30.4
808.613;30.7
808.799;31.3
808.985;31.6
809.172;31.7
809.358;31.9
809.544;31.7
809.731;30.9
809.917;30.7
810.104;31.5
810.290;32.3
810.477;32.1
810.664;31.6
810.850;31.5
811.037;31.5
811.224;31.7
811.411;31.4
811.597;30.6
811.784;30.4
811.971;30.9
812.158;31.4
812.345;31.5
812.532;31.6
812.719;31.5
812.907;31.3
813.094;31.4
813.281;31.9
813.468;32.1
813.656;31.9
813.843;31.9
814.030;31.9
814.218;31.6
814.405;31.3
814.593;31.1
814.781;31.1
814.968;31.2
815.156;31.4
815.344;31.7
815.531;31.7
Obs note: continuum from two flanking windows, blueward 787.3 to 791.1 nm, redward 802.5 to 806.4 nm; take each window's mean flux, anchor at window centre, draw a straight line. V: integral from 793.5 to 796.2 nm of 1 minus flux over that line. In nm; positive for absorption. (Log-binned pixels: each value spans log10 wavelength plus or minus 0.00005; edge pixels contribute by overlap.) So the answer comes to 0.08 nm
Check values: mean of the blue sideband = 32.5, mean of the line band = 31.3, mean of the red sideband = 31.8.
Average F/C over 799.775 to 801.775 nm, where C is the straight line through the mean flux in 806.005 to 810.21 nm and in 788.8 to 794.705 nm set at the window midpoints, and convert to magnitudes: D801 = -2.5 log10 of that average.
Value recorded -0.03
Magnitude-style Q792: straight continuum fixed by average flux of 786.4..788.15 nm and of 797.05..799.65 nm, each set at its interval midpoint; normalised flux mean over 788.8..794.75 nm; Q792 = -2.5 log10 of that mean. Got 0.04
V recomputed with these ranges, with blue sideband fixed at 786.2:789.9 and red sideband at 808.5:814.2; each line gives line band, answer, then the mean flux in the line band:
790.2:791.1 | 0.00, 32.2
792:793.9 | 0.04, 31.6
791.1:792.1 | 0.02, 31.7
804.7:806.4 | 0.01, 31.6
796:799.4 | -0.15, 33.5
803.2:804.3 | -0.03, 32.6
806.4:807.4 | 0.01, 31.5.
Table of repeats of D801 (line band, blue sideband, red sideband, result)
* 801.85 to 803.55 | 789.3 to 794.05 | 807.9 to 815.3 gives 0.00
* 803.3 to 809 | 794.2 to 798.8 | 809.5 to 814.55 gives 0.01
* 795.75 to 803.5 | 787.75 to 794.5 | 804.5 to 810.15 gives -0.03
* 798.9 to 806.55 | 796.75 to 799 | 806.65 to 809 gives 0.02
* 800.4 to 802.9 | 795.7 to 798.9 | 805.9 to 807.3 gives 0.03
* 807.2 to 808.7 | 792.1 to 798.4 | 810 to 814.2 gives 0.03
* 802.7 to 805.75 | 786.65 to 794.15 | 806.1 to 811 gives -0.01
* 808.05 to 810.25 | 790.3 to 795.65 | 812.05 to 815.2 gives 0.01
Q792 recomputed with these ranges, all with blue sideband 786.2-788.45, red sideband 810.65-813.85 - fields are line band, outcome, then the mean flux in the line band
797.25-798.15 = -0.062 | 33.9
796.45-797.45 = -0.141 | 36.5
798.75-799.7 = 0.006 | 31.8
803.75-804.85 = -0.004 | 31.9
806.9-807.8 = 0.015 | 31.2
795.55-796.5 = -0.008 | 32.3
